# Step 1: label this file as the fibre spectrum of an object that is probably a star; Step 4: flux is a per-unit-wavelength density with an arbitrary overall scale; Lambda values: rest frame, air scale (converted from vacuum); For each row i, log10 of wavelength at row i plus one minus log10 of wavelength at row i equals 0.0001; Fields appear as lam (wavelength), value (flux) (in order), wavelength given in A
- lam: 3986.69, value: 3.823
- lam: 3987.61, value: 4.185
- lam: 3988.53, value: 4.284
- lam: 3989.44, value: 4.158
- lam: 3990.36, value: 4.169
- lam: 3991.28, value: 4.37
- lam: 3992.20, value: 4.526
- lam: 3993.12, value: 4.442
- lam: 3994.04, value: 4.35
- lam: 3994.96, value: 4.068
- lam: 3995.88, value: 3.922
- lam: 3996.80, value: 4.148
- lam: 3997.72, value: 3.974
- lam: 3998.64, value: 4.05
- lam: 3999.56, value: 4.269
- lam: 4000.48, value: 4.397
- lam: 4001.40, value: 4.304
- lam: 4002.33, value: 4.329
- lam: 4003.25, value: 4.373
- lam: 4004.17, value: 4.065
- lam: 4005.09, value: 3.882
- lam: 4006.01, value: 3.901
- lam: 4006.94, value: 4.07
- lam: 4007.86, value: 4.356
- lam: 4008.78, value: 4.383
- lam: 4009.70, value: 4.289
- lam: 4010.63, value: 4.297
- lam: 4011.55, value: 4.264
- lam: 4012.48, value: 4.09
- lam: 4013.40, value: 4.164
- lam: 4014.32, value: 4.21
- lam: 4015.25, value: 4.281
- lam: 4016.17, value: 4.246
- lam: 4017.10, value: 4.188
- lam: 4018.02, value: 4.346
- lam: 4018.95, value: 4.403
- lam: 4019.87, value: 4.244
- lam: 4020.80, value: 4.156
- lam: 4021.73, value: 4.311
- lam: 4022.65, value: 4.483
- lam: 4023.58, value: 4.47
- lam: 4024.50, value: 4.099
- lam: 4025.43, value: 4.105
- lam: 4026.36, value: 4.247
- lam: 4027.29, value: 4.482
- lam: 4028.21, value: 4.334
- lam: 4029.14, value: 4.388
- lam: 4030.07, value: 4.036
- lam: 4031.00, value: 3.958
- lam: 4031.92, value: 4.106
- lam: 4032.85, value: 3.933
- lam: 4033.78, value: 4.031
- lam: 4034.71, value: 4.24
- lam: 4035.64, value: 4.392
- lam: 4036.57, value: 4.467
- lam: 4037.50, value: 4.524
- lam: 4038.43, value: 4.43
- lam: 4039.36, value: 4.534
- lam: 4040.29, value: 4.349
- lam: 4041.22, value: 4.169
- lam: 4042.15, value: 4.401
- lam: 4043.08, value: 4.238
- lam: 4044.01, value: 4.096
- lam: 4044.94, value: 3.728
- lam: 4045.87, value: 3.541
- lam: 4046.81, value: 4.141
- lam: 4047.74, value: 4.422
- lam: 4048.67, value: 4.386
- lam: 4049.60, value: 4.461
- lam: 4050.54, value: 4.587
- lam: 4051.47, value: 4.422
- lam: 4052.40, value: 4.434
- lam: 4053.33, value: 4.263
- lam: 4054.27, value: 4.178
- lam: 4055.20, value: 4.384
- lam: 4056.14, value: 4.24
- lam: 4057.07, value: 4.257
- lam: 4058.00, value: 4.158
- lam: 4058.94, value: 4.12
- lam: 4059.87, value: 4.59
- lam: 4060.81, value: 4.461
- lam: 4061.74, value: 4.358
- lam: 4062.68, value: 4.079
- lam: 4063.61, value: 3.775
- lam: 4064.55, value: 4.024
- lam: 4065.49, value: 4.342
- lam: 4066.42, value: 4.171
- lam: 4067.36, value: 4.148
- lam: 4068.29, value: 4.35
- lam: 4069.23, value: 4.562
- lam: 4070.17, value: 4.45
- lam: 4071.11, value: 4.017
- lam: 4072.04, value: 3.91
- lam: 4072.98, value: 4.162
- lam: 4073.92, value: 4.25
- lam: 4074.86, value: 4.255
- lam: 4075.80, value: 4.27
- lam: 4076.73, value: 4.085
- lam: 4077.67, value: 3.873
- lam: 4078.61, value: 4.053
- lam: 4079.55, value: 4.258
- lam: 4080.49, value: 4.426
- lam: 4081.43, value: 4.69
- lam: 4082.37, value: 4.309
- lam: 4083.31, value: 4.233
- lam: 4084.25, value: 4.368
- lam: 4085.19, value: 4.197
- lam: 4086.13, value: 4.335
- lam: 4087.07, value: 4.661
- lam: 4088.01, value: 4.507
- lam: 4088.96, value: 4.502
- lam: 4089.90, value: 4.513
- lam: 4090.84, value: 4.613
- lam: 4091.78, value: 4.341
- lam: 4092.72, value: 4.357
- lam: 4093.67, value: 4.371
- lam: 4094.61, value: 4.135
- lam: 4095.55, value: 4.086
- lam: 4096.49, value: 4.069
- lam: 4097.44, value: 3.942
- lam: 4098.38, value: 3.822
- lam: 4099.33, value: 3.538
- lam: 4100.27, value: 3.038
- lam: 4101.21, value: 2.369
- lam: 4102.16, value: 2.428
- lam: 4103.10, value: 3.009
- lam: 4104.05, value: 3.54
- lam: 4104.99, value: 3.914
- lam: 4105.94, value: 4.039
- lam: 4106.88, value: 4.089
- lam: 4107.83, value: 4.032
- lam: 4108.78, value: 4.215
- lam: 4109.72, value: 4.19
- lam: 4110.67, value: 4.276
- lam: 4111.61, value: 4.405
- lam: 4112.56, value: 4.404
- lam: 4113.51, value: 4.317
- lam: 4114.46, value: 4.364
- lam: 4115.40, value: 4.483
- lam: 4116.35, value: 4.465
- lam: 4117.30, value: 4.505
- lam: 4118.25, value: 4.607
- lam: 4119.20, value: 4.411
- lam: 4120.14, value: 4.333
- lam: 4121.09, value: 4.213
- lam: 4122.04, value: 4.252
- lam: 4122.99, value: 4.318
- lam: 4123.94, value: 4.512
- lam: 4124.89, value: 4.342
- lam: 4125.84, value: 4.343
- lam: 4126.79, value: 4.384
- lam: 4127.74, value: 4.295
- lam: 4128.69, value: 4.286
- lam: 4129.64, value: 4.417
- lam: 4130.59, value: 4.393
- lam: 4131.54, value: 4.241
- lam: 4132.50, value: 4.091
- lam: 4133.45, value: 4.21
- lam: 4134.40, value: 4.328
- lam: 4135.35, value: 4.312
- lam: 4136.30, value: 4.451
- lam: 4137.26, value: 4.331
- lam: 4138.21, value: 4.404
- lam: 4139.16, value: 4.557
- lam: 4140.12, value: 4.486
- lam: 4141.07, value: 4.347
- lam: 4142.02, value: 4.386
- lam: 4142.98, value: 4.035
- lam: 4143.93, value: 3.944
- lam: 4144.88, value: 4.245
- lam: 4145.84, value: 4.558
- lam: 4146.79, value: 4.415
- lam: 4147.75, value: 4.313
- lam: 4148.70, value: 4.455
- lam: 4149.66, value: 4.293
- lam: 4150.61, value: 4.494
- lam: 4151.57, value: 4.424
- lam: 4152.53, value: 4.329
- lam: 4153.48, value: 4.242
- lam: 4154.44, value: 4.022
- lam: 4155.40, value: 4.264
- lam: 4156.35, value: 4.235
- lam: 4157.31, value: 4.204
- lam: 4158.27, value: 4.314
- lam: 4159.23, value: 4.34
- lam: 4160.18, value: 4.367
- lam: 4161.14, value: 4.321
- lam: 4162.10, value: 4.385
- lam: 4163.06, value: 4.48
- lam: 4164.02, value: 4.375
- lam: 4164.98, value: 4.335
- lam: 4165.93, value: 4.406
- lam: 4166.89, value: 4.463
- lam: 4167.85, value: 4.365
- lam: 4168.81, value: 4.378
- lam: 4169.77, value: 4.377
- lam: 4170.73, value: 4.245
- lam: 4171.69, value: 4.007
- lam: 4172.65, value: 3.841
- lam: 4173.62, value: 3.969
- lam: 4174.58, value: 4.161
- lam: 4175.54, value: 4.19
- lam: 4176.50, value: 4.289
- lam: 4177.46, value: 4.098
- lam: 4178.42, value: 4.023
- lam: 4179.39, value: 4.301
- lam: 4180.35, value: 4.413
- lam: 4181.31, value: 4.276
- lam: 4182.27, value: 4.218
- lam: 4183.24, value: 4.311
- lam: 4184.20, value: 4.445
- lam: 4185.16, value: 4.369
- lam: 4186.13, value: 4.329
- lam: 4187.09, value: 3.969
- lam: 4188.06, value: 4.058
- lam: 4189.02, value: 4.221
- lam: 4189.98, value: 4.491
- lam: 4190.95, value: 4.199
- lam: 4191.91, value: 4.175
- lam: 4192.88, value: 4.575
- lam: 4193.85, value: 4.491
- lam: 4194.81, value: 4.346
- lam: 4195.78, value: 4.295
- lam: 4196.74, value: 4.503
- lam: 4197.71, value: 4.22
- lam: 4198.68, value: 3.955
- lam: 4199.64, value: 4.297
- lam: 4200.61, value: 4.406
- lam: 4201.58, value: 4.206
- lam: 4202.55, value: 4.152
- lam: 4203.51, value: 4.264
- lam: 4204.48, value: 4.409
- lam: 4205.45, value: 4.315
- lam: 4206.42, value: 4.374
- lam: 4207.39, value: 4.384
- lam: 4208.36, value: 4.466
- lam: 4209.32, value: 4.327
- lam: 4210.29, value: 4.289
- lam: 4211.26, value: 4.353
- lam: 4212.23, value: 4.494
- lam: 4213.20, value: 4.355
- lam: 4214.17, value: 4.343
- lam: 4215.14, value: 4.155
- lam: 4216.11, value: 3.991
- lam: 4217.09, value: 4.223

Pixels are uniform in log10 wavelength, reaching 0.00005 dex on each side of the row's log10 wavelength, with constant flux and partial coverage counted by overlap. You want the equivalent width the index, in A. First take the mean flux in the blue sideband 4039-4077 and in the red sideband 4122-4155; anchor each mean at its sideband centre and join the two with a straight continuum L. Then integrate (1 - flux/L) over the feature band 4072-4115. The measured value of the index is 1.9 A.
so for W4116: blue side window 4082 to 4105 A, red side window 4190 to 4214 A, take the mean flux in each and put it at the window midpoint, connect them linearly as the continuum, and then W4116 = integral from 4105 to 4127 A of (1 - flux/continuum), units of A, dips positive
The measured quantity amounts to -1.5 A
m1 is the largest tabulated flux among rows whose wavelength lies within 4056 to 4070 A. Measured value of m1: 4.59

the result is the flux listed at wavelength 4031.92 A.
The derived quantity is 4.106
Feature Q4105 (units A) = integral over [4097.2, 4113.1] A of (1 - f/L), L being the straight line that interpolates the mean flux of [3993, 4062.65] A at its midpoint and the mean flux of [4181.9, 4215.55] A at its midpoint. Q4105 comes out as 2.1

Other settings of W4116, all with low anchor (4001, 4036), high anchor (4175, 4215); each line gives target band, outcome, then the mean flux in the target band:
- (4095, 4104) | 1.85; 3.38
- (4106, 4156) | -0.65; 4.33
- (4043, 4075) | 0.09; 4.23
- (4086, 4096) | -0.36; 4.4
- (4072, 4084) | 0.06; 4.23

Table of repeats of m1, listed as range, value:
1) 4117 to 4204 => 4.607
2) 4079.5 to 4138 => 4.69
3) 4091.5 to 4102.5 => 4.371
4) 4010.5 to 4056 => 4.587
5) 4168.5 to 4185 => 4.445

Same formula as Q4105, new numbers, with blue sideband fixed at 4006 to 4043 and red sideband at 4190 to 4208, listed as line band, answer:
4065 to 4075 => 0.09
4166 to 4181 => 0.32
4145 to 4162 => -0.11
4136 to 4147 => -0.12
